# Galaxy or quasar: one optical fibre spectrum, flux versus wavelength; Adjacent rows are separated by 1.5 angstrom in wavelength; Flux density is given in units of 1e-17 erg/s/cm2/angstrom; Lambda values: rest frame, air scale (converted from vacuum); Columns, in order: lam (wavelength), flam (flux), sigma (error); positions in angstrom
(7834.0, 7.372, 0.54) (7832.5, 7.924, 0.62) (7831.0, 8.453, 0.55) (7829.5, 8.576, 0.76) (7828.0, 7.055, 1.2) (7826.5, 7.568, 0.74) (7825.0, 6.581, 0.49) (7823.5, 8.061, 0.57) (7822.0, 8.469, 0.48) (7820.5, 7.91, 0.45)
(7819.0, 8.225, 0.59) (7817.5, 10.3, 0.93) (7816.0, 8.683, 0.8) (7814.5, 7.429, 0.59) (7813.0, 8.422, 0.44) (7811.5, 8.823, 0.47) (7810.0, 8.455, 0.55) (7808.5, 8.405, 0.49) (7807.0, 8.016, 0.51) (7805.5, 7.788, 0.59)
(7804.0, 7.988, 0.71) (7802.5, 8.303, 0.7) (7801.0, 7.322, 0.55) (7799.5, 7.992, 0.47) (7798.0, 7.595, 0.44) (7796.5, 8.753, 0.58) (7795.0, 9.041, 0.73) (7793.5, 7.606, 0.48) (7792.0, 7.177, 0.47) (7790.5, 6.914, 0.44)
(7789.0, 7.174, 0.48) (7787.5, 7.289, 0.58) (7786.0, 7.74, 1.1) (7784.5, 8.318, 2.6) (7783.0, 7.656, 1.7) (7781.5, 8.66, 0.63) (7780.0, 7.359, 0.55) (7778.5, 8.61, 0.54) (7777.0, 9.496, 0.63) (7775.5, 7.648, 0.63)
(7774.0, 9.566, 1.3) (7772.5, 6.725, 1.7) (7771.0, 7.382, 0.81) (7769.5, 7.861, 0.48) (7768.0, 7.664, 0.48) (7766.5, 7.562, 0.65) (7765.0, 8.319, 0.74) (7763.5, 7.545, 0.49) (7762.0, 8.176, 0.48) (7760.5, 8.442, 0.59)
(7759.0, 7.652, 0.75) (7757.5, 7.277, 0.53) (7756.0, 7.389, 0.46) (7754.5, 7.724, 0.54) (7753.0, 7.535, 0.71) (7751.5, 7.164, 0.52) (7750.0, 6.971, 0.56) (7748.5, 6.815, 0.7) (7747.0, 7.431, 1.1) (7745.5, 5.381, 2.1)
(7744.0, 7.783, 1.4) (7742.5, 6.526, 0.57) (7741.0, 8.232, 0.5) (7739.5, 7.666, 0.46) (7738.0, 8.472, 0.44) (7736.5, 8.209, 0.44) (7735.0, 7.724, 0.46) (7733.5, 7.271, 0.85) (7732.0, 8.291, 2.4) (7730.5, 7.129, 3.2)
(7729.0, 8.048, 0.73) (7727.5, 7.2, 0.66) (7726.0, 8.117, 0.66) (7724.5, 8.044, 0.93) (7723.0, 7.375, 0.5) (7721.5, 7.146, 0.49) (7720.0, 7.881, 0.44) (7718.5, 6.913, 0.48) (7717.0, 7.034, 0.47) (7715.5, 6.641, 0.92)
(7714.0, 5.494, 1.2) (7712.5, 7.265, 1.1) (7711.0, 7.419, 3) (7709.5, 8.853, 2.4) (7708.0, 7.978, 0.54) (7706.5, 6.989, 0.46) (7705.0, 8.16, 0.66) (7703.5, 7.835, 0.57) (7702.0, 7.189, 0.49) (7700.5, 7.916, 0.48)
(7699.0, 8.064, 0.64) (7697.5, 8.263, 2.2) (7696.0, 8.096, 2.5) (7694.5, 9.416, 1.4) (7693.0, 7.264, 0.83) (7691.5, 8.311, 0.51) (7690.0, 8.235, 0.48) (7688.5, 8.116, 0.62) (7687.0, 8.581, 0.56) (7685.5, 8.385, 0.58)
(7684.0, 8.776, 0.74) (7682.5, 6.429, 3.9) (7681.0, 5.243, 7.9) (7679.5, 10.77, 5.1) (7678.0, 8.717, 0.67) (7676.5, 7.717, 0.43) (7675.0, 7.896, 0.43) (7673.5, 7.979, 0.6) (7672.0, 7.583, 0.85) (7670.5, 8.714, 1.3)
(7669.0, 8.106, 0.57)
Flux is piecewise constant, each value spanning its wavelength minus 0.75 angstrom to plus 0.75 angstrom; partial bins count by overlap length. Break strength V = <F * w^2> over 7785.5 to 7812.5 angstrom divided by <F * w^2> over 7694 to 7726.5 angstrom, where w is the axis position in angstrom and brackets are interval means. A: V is 1.1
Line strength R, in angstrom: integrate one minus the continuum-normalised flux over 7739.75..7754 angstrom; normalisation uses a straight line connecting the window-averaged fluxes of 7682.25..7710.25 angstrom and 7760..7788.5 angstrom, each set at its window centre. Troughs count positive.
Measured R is 1.6 angstrom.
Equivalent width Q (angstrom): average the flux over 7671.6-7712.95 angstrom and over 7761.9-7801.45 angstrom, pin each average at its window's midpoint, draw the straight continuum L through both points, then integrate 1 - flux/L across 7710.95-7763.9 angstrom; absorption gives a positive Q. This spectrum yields 3.4 angstrom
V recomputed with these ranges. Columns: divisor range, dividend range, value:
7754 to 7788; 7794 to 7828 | 1.04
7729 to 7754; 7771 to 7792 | 1.07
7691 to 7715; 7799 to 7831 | 1.08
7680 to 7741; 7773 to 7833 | 1.07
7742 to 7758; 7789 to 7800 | 1.11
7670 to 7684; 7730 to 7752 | 0.95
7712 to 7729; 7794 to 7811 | 1.15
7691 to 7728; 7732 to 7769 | 1.00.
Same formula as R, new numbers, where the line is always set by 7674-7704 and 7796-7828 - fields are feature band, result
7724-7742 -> 0.53 angstrom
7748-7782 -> 1.21 angstrom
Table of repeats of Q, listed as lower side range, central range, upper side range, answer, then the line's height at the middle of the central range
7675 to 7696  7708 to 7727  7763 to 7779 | 1.71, 8.1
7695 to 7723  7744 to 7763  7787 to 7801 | 0.68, 7.62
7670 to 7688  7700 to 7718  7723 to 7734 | 1.07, 7.85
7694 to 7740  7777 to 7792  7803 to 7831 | 0.37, 8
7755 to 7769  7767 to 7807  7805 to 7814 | 0.73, 8.06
